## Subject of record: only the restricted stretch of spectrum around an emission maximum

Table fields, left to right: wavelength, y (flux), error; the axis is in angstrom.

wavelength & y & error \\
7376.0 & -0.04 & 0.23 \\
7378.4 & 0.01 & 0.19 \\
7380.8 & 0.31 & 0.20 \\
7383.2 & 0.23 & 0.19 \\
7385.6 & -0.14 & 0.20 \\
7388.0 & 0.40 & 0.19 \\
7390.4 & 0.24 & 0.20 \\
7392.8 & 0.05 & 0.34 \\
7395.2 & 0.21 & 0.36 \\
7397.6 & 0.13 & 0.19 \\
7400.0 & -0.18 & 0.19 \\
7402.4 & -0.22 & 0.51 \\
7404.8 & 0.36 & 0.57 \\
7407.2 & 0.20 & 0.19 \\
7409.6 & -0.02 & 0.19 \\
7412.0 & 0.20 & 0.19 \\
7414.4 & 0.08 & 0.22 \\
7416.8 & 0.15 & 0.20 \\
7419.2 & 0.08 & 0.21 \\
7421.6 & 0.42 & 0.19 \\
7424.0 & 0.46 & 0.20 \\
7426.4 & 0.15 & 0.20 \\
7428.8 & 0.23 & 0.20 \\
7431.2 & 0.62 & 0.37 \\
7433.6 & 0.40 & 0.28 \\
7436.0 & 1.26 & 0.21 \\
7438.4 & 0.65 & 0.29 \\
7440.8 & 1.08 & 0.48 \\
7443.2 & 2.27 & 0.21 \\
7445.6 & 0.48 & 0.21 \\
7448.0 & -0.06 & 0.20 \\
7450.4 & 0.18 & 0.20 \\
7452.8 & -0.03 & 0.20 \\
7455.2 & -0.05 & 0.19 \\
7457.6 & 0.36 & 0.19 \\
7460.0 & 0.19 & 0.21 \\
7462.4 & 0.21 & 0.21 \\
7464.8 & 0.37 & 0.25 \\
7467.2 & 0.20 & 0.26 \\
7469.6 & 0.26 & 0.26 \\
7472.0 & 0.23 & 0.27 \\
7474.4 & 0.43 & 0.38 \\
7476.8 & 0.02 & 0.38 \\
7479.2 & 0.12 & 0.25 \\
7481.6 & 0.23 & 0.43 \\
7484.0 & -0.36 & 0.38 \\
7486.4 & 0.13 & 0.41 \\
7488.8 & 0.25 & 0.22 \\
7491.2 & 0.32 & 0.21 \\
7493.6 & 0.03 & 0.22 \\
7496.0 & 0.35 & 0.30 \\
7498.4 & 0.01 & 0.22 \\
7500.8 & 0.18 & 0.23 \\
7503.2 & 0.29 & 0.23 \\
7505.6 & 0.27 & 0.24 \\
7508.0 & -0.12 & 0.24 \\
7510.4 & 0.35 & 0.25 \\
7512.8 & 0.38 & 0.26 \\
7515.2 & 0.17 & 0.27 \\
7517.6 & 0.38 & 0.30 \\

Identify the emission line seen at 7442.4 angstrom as [O II] 3727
